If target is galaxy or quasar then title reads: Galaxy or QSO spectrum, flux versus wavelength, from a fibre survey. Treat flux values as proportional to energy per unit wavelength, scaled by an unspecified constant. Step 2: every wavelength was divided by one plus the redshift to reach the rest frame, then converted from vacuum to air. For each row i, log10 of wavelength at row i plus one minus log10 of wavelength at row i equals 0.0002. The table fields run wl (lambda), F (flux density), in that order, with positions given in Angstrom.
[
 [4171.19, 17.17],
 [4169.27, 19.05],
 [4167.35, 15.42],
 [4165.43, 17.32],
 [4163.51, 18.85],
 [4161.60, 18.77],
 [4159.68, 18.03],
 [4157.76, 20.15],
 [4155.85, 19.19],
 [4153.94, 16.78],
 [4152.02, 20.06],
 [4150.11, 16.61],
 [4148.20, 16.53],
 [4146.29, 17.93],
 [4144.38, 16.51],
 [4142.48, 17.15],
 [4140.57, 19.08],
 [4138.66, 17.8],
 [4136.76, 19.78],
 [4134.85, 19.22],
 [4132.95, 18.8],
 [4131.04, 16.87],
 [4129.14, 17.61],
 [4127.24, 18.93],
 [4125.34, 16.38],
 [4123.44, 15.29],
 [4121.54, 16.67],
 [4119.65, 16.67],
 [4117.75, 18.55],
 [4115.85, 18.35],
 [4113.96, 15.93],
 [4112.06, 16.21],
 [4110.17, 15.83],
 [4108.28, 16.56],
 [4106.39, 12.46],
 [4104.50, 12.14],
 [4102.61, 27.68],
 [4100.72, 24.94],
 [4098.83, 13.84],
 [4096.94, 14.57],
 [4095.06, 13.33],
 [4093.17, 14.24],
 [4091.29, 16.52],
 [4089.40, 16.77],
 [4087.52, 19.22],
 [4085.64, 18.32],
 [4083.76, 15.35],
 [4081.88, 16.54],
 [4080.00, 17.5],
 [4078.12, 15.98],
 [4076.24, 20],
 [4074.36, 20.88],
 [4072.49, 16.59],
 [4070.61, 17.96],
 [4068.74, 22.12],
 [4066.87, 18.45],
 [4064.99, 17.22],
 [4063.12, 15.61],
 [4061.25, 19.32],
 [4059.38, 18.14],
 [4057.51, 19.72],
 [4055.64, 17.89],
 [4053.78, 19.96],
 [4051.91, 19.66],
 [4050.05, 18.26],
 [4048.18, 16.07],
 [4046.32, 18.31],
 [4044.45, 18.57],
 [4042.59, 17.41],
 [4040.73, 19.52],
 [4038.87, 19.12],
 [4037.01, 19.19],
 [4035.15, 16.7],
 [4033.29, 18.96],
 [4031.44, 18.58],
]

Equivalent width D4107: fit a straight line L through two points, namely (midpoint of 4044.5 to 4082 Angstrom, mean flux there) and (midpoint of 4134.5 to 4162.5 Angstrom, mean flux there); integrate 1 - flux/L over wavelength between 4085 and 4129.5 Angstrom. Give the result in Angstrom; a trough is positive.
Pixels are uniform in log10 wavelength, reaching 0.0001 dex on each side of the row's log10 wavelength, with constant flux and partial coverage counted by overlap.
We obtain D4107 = 3.3 Angstrom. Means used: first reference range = 18.3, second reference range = 18.2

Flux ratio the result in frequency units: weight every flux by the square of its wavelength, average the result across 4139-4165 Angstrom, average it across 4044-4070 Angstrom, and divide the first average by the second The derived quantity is 1.02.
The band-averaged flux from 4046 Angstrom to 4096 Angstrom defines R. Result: 17.8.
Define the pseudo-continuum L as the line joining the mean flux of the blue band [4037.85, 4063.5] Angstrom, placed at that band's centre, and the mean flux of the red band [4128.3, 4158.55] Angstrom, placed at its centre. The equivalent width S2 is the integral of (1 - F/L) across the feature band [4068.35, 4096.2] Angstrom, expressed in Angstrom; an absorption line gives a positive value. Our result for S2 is 1.6 Angstrom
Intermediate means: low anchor 18.5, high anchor 18.1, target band 17.3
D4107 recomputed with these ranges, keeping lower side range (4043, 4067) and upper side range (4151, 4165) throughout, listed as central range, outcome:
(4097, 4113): 1.02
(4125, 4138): 0.22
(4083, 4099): 2.18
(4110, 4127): 1.62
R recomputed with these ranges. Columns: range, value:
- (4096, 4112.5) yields 17.2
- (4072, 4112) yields 17.1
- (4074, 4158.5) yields 17.4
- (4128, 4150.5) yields 17.9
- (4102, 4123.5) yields 16.8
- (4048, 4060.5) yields 18.7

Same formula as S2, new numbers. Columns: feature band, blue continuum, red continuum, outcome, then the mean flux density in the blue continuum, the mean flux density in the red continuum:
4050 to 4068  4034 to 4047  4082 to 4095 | -0.81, 18.4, 16.5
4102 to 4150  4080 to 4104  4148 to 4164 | 1.79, 17.5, 18.4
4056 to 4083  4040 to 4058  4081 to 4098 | -1.54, 18.5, 16.1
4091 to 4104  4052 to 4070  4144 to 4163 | 0.52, 18.7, 18.1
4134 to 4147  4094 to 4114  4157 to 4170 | -0.45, 16.7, 18.2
